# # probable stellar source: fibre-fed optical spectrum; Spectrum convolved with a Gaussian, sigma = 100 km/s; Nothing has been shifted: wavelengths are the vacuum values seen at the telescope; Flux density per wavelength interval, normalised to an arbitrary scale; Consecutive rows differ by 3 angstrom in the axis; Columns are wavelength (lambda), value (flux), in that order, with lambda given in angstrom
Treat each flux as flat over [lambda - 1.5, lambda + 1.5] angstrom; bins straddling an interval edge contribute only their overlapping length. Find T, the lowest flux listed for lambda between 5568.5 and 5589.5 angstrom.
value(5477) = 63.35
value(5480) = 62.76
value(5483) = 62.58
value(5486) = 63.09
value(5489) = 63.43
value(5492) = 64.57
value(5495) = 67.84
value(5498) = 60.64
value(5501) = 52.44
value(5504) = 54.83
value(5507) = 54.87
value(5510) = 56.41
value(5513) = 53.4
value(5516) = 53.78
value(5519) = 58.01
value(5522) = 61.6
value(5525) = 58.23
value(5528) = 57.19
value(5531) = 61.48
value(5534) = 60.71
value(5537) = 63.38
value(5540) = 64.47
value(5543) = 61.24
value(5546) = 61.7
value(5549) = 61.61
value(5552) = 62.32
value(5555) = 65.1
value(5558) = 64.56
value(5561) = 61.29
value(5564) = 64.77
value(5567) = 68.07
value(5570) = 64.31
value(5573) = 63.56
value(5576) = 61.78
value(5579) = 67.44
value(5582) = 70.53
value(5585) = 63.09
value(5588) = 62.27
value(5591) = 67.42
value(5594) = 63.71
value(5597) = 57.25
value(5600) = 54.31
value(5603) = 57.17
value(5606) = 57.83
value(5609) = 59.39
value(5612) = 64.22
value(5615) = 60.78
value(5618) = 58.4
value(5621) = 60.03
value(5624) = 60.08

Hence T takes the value 61.78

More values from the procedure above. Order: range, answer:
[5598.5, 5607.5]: 54.31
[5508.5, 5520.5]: 53.4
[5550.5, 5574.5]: 61.29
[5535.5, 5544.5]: 61.24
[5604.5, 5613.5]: 57.83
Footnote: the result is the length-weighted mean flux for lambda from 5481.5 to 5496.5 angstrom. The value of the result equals 64.3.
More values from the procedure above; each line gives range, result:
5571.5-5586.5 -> 65.3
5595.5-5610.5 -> 57.2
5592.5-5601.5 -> 58.4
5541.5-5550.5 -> 61.5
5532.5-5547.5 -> 62.3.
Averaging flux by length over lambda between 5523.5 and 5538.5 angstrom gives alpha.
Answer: 60.2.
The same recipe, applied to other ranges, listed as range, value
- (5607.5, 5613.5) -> 61.8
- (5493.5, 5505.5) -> 58.9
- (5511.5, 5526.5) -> 57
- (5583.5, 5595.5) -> 64.1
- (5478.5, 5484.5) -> 62.7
